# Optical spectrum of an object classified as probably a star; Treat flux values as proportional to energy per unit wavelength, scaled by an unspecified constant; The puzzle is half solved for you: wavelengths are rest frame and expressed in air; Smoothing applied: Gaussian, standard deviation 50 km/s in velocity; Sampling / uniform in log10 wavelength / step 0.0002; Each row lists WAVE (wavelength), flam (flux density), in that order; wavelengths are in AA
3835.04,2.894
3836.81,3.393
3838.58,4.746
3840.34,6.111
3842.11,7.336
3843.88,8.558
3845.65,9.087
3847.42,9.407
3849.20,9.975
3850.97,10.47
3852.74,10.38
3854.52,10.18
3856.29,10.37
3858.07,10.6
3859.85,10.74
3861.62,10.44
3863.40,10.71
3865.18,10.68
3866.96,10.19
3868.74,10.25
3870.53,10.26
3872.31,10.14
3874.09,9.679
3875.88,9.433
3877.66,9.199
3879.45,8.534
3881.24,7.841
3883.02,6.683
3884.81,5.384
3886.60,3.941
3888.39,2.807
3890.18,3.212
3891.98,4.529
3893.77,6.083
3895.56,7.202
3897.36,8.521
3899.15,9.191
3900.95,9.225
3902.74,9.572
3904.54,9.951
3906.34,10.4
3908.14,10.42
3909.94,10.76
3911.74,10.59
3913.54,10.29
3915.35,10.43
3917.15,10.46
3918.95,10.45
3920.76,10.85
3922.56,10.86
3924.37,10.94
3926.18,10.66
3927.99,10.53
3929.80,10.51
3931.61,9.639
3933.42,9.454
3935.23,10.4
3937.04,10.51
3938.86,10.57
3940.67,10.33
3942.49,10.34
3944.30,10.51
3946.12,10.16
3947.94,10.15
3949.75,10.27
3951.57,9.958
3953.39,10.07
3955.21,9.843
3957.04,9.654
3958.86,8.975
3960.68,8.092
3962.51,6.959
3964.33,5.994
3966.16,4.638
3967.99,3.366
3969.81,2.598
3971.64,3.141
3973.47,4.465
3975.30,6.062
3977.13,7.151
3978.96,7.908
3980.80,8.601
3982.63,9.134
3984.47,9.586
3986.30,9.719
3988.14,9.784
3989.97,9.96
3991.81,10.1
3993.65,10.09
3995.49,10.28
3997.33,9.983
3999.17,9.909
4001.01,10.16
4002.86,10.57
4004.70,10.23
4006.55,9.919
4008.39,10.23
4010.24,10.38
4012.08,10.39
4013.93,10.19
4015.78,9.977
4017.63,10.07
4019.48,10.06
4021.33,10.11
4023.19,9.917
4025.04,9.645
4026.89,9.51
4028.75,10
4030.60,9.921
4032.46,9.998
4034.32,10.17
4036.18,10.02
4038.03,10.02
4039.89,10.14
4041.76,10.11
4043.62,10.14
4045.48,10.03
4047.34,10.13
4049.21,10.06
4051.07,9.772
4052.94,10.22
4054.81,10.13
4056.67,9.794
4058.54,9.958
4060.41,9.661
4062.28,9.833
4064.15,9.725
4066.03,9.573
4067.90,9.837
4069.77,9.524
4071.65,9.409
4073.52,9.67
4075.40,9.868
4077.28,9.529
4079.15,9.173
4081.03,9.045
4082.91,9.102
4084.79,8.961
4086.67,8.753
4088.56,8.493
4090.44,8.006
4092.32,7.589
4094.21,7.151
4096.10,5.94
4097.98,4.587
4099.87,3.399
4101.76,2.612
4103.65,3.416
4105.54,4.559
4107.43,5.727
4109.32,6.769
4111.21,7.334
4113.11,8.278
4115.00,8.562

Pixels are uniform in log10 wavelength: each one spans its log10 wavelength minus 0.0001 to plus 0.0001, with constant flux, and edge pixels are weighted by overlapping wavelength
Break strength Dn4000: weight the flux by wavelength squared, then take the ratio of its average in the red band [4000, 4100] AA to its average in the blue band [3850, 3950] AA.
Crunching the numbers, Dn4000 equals 1.08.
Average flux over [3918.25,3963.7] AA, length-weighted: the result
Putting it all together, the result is 10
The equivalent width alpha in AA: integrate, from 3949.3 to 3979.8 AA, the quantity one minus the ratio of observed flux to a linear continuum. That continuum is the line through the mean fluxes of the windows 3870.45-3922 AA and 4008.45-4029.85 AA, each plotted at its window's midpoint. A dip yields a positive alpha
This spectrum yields 7.7 AA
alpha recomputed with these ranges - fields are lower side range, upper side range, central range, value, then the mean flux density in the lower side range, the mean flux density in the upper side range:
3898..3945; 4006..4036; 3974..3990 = 2.6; 10.3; 10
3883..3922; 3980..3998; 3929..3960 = -3.7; 8.29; 9.73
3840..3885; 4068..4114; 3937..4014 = -3.7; 9.43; 7.41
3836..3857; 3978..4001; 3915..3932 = -2.9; 8.34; 9.61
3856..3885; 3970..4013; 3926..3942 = -1.8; 9.56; 8.93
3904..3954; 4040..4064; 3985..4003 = 0.3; 10.4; 9.98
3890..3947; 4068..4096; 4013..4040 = -2.6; 9.7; 8.81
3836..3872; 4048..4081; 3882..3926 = 4.1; 9.23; 9.73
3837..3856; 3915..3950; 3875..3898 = 7.3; 8.49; 10.4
